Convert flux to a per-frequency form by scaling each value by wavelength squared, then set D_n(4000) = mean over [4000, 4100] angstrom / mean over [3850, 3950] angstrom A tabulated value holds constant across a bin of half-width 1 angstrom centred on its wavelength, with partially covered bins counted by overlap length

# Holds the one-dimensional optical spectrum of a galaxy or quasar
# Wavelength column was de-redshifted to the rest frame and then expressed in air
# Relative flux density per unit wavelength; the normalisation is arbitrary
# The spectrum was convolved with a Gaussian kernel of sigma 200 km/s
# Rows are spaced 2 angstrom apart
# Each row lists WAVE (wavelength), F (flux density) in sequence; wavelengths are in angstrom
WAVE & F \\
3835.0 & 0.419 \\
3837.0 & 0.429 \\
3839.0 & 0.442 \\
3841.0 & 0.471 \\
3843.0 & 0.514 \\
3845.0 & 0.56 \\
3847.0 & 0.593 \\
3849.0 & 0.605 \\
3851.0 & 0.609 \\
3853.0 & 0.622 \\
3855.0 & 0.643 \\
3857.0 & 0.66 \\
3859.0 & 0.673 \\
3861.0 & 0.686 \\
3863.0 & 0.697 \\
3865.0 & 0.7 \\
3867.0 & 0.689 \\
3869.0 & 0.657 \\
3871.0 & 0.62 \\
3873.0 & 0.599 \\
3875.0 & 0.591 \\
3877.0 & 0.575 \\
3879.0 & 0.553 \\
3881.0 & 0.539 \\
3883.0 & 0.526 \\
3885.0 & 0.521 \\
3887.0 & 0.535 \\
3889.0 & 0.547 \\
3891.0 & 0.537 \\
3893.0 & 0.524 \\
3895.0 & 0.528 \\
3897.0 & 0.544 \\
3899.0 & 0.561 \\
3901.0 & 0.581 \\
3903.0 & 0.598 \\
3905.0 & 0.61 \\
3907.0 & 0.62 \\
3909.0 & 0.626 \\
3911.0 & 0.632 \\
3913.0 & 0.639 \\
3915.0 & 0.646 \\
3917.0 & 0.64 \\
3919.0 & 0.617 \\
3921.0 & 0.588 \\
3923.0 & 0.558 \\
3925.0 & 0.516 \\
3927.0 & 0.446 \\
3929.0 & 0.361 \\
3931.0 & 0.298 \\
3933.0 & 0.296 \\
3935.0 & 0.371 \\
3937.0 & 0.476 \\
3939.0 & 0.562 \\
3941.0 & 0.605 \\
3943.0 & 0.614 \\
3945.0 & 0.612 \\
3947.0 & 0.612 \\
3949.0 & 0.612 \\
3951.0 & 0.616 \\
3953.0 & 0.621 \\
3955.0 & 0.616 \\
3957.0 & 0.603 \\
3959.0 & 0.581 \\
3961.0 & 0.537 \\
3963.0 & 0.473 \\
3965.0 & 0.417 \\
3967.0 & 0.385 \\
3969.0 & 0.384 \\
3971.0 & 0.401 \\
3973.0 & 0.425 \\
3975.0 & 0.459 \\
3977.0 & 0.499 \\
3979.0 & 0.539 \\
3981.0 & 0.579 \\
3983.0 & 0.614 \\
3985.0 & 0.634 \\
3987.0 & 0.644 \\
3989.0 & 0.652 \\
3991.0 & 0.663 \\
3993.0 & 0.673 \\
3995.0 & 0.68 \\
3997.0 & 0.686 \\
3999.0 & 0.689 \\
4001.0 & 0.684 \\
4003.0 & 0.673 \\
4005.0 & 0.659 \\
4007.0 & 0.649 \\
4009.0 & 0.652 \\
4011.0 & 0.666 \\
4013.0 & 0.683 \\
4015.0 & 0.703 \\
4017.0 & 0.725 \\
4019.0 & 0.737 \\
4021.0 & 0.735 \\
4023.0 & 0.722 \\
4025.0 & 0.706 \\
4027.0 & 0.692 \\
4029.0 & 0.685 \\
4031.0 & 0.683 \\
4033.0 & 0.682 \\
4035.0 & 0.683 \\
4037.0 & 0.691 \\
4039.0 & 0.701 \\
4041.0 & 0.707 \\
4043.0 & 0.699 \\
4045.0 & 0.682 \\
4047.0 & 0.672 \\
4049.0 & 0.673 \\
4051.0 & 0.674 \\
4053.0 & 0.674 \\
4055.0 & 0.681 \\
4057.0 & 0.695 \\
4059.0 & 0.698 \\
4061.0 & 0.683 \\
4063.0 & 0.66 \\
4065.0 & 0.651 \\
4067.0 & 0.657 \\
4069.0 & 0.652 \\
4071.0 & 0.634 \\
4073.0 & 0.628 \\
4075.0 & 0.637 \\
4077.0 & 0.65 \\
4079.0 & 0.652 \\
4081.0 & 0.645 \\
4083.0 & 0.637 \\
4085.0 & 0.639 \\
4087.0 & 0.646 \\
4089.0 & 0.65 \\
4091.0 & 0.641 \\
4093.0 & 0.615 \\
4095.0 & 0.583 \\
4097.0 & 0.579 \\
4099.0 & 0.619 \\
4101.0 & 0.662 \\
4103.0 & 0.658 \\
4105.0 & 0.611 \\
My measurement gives 1.3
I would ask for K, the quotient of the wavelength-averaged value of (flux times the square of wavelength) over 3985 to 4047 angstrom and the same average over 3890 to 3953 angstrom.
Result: 1.30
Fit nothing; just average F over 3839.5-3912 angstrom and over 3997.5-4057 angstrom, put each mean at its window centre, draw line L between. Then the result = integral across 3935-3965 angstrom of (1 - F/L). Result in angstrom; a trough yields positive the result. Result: 3.3 angstrom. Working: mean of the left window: 0.592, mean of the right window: 0.688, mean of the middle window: 0.569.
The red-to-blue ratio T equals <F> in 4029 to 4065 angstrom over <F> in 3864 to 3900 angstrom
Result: 1.19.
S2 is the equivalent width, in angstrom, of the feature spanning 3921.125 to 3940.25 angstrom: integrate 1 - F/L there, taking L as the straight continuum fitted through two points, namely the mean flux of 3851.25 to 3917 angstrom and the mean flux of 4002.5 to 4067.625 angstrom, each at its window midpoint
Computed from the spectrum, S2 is 5.7 angstrom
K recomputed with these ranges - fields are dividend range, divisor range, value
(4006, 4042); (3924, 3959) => 1.39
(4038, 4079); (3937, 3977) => 1.33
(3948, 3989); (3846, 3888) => 0.92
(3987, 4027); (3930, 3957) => 1.32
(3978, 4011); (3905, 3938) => 1.29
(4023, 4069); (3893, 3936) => 1.36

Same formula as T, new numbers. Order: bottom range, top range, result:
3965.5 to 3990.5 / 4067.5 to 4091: 1.24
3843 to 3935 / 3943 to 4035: 1.07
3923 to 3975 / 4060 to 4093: 1.30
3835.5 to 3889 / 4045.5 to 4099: 1.11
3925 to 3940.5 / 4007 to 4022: 1.68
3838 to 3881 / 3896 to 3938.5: 0.88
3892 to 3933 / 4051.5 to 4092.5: 1.19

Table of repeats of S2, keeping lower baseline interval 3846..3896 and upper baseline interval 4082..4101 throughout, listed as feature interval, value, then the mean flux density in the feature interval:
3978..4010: -1.74 angstrom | 0.648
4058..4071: -0.88 angstrom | 0.664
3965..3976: 3.61 angstrom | 0.411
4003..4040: -4.42 angstrom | 0.691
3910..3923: -0.33 angstrom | 0.622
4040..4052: -1.24 angstrom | 0.684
